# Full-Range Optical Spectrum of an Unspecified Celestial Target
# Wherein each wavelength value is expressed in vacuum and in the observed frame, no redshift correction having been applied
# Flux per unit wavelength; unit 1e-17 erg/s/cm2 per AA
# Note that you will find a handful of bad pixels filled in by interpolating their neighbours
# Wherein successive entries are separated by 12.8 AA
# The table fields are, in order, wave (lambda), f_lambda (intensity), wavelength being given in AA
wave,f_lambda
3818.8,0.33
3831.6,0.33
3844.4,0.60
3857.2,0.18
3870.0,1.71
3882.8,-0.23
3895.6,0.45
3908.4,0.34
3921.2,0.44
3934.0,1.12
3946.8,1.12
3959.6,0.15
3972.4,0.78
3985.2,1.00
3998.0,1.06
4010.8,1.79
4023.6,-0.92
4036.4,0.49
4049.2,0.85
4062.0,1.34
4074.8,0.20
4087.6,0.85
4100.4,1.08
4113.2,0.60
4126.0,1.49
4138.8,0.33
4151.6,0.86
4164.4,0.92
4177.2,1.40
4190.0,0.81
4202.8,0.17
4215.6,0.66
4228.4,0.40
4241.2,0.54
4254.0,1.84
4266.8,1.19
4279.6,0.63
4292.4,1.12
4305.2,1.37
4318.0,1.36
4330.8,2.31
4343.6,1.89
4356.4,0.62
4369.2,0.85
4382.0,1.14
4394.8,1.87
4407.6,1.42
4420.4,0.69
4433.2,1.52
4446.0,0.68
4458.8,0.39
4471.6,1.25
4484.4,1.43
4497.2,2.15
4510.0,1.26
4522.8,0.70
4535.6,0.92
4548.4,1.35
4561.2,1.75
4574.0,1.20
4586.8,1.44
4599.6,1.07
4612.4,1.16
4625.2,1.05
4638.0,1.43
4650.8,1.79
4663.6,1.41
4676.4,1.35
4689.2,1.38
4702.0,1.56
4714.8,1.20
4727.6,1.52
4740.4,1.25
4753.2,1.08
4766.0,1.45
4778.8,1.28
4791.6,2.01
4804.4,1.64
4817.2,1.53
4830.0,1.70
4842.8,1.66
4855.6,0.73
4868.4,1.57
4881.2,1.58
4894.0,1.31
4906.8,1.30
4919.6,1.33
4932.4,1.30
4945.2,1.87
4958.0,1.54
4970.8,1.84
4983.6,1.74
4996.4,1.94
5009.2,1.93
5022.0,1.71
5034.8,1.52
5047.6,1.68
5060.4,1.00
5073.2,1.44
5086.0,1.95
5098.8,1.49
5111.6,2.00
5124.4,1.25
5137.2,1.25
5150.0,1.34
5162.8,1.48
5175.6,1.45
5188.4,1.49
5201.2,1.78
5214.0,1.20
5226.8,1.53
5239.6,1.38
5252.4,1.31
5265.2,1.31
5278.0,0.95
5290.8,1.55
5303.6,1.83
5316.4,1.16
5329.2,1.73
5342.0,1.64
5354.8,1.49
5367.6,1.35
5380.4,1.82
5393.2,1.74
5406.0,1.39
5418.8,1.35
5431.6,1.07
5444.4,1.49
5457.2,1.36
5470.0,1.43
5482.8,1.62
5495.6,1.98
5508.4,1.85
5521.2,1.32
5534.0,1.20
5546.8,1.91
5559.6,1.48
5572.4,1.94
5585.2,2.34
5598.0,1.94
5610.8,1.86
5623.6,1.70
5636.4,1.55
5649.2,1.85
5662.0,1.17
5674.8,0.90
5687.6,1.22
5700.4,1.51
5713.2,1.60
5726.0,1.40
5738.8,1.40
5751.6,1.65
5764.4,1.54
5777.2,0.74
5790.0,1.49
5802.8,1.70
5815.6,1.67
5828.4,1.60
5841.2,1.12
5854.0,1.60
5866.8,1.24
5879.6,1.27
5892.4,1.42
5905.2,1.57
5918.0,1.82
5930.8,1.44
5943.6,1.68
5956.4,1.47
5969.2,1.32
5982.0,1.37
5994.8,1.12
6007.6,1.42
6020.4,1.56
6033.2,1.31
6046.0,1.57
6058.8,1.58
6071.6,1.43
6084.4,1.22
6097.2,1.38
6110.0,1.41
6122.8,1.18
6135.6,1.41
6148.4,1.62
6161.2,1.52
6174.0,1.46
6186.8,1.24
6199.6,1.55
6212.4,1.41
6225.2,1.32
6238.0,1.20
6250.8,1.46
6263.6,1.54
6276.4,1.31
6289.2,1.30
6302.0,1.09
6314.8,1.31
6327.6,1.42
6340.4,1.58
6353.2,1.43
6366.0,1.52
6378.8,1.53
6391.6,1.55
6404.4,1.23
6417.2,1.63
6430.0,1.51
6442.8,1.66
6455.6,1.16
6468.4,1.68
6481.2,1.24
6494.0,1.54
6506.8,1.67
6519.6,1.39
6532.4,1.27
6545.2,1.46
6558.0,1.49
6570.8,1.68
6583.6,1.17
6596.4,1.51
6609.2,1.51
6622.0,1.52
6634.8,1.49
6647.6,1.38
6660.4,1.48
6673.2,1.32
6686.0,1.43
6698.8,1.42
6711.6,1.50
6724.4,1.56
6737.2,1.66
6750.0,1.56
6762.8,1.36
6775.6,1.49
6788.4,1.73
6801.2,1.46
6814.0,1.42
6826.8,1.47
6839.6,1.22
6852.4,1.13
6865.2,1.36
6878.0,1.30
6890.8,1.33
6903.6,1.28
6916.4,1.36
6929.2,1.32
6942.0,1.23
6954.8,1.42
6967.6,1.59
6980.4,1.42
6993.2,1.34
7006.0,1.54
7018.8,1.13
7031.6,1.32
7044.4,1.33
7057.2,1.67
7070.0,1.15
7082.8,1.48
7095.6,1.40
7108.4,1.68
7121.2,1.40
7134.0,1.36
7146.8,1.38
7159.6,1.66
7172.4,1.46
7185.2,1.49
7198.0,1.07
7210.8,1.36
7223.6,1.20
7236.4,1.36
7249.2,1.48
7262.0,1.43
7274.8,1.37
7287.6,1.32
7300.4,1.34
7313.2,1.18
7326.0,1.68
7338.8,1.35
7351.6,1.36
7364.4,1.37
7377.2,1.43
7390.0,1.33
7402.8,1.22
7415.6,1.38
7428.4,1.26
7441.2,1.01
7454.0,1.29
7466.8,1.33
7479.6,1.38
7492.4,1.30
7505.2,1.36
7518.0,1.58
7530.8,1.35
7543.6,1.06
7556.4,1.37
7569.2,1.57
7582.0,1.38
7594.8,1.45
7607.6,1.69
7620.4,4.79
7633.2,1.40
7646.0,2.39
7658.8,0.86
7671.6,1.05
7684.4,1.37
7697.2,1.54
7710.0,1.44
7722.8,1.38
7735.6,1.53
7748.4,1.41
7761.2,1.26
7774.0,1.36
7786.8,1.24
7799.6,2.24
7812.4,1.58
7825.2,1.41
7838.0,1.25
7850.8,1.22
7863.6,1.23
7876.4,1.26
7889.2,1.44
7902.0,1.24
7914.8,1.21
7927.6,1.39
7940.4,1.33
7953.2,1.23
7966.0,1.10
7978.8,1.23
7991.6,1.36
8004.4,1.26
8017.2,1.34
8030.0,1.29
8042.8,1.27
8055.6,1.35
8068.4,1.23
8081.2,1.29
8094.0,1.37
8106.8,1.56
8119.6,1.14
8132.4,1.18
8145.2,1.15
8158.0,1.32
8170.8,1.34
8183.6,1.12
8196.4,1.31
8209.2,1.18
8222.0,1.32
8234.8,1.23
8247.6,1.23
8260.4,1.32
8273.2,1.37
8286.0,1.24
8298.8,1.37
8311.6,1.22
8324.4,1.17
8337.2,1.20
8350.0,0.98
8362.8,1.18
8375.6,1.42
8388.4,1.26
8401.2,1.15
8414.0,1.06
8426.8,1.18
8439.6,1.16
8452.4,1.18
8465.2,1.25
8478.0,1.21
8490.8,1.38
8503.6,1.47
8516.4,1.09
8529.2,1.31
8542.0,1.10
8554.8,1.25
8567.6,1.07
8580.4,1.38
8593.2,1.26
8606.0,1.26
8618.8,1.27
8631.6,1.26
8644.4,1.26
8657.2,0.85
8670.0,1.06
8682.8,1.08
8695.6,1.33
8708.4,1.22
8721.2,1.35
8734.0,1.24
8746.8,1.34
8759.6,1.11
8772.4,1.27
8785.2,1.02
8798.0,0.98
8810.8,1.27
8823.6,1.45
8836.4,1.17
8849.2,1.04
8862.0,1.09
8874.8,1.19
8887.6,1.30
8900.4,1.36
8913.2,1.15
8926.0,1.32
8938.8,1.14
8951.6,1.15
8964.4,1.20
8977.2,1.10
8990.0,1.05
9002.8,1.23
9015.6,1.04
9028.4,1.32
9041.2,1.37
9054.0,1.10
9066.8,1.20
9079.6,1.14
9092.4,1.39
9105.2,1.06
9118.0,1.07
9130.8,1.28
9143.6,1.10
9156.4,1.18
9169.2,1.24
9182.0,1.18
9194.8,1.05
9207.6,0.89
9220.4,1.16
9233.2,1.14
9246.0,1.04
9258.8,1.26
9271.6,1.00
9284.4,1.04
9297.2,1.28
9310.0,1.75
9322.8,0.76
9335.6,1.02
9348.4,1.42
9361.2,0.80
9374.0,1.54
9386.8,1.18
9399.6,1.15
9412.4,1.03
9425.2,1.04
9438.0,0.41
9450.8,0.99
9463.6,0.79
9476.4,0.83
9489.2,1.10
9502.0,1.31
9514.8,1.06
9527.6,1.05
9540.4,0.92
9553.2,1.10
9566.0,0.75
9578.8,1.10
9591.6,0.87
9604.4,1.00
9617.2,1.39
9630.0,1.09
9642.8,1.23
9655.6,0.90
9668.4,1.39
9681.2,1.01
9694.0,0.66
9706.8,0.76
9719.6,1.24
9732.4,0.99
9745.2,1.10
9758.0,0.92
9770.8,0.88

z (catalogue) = 0.16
